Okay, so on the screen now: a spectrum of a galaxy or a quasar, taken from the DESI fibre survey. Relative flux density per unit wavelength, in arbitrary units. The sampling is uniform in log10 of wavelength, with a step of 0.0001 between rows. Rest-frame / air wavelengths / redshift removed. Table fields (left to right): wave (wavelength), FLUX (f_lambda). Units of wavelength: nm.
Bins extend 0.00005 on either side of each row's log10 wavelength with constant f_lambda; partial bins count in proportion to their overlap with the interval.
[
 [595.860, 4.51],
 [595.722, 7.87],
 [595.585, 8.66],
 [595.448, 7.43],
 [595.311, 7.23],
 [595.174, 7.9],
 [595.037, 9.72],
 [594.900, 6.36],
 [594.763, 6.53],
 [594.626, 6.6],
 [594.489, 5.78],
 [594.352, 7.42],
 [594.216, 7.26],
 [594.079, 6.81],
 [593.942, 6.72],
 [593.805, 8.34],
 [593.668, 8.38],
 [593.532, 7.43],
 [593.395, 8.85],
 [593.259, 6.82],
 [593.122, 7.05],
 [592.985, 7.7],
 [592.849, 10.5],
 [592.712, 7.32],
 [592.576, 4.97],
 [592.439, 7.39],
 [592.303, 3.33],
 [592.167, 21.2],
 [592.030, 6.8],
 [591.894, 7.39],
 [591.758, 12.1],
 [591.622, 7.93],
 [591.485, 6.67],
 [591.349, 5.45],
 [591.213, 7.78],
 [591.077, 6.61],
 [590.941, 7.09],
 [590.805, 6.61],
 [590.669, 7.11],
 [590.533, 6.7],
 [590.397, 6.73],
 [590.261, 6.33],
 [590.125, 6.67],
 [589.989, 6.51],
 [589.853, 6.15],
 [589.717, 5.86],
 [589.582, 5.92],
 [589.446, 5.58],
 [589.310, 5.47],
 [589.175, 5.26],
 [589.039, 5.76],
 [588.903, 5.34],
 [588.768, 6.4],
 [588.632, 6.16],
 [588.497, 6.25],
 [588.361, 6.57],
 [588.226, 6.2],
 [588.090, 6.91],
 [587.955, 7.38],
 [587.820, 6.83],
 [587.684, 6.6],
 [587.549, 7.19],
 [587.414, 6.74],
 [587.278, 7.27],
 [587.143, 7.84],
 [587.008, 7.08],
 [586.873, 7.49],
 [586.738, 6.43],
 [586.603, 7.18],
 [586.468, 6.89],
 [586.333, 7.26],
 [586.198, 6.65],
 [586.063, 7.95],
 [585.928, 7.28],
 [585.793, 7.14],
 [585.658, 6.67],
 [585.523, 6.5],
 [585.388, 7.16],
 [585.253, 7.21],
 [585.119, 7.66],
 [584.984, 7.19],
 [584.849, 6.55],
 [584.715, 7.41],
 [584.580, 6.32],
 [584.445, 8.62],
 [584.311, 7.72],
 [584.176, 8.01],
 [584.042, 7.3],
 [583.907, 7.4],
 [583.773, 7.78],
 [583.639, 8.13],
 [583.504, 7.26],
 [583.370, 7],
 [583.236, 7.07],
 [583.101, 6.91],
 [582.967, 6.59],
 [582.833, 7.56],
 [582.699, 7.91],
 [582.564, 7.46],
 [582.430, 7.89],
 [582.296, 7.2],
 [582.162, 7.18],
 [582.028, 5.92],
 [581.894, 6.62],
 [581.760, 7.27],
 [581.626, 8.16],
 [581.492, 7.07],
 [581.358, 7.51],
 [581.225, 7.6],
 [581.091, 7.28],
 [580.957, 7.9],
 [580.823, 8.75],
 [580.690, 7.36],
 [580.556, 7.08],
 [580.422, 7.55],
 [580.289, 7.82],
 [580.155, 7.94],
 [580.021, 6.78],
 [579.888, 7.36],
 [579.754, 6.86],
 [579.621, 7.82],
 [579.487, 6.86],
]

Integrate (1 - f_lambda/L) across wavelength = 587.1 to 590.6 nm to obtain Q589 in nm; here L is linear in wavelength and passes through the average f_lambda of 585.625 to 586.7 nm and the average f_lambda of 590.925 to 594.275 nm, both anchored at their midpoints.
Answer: 0.49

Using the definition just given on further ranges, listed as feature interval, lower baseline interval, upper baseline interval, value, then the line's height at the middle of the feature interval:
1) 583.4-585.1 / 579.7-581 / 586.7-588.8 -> -0.07 nm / 7.17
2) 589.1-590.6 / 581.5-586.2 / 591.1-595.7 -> 0.30 nm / 7.61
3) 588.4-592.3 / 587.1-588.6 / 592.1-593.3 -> 0.34 nm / 7.7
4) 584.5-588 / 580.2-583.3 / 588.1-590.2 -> -0.28 nm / 6.56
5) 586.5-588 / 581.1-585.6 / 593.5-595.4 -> 0.05 nm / 7.31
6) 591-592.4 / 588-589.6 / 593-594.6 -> -0.35 nm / 6.78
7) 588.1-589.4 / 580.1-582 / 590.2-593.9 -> 0.29 nm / 7.72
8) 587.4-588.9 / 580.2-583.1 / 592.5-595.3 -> 0.17 nm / 7.41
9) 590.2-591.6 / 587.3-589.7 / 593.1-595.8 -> 0.00 nm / 6.75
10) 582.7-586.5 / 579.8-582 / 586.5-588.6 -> -0.06 nm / 7.16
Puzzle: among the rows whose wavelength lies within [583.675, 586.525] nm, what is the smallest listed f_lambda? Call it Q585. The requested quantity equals 6.32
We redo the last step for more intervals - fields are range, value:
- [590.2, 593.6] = 3.33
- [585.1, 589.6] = 5.26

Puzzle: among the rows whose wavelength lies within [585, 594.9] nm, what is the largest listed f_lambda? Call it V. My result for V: 21.2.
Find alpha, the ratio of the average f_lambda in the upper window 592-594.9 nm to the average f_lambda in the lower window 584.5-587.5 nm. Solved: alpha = 1.1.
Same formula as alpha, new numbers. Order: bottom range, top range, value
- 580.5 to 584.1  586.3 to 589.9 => 0.88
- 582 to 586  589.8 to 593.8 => 1.05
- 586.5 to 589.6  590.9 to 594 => 1.23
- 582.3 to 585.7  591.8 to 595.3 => 1.06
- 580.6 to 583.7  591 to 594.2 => 1.08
